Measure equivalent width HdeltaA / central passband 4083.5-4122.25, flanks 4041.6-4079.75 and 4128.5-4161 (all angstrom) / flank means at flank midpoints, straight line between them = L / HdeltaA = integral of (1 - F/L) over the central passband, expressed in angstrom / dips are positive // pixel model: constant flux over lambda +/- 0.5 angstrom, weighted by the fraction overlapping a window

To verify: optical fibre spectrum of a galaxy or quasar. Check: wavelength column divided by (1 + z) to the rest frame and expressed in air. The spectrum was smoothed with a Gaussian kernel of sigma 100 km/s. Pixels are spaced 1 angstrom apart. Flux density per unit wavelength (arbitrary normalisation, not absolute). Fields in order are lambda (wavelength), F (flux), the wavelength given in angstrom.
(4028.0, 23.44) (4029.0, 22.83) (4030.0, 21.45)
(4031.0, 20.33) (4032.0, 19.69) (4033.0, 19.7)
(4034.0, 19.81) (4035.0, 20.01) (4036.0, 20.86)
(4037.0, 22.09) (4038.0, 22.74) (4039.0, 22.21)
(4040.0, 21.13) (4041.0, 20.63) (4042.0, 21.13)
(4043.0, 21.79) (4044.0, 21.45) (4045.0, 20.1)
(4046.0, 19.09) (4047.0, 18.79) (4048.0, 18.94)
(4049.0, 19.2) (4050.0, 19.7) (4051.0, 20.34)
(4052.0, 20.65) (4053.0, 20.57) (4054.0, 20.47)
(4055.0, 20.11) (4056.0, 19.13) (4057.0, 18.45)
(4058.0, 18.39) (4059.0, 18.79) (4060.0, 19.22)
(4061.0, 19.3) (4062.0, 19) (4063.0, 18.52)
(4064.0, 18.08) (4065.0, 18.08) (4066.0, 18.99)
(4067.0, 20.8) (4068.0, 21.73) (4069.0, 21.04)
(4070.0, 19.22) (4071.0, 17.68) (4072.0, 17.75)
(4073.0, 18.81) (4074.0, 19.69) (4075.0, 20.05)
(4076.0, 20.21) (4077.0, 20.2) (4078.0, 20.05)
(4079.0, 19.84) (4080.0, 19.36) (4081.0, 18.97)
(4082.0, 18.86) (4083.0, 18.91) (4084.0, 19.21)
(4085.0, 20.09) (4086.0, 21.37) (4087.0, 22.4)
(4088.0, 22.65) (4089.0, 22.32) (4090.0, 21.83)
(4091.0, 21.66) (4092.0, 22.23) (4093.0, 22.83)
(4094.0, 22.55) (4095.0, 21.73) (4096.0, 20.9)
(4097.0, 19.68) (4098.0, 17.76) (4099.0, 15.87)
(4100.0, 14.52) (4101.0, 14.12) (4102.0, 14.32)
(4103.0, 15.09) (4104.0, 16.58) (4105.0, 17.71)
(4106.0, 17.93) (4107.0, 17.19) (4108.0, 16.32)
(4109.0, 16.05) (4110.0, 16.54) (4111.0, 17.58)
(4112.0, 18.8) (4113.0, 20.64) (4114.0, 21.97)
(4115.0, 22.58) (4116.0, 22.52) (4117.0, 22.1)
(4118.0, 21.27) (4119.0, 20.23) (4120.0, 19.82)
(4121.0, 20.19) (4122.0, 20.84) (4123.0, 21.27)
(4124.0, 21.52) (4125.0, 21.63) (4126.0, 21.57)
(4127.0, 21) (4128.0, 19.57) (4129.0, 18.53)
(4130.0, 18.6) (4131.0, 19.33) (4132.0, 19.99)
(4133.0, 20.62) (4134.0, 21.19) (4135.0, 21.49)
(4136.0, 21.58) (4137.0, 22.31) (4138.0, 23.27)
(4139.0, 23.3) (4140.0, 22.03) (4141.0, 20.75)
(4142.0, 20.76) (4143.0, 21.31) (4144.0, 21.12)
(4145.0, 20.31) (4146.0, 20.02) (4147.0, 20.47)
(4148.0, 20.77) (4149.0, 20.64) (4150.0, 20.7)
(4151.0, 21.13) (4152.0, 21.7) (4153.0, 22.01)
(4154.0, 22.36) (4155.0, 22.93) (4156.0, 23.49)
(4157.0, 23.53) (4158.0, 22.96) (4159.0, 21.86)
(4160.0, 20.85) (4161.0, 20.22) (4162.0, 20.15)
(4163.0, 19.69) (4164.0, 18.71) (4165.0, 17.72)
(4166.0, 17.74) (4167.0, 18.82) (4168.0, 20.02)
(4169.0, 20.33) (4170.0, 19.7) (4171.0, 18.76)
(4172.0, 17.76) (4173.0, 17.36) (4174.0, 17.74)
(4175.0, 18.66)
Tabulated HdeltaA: 1.8 angstrom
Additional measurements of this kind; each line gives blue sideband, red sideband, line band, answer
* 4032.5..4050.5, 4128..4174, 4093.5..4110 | 2.6 angstrom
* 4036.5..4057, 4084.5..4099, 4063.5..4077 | 0.9 angstrom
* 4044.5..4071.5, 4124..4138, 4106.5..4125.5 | 0.5 angstrom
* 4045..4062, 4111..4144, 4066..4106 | 1.3 angstrom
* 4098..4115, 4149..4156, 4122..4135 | -0.7 angstrom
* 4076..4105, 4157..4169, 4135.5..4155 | -1.5 angstrom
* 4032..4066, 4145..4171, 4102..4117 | 1.5 angstrom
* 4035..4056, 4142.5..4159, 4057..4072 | 1.2 angstrom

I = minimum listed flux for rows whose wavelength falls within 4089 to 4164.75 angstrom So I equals 14.12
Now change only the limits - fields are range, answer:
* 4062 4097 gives 17.68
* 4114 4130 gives 18.53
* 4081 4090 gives 18.86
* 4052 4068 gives 18.08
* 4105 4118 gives 16.05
